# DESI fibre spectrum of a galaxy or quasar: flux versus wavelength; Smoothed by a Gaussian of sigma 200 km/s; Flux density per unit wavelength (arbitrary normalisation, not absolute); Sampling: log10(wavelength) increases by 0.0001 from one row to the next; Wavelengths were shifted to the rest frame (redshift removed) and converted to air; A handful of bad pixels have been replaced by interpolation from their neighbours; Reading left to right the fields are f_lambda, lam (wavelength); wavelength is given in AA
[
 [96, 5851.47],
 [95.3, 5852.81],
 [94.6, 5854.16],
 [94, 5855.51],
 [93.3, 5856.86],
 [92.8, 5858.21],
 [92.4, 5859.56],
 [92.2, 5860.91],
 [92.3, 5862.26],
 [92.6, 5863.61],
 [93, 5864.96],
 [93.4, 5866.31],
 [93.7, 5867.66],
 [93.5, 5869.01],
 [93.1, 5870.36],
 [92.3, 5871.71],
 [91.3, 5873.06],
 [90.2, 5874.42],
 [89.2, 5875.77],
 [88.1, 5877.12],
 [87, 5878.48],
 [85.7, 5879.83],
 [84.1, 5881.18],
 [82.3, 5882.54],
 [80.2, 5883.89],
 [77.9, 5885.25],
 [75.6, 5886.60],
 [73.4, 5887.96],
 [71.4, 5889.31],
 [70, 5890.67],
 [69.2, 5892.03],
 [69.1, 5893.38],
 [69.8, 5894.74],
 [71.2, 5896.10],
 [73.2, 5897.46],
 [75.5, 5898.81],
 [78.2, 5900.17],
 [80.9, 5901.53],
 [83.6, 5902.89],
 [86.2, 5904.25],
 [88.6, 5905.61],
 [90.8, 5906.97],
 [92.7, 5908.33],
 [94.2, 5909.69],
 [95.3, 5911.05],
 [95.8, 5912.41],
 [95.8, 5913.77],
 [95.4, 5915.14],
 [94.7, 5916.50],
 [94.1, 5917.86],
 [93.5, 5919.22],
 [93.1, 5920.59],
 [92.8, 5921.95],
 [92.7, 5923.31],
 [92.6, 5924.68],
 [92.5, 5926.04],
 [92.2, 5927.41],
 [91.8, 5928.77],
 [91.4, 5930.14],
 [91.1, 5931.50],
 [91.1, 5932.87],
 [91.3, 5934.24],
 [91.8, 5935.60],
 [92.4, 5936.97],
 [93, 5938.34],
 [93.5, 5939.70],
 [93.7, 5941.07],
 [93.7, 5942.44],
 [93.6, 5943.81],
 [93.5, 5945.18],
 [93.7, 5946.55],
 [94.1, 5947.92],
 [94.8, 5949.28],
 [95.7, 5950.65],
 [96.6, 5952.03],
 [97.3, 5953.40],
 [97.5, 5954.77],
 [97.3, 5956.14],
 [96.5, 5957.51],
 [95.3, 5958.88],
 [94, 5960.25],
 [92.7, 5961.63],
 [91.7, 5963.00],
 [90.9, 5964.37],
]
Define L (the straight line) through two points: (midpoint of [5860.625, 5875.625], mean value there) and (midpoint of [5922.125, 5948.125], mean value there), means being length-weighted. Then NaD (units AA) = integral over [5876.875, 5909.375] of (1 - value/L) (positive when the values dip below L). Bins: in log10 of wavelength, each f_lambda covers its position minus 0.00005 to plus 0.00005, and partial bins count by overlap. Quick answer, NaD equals 4.6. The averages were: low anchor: 92.4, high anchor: 92.6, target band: 79.4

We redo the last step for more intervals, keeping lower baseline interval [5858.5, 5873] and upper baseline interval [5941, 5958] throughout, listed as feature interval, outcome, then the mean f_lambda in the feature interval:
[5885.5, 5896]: 2.5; 71.5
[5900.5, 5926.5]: 0.7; 91.7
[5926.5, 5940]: 0.4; 91.9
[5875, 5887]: 1.2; 83.6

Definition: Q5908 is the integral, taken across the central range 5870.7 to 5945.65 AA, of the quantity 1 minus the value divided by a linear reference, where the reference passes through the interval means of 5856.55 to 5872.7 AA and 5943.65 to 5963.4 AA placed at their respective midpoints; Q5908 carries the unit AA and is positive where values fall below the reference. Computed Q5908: 5.5 AA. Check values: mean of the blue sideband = 92.9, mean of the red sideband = 95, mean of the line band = 87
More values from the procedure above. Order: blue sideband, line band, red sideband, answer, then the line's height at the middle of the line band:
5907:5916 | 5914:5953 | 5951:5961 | 0.9 AA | 95.4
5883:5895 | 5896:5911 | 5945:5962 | -1.1 AA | 78.2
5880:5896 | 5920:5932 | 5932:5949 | -0.6 AA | 88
